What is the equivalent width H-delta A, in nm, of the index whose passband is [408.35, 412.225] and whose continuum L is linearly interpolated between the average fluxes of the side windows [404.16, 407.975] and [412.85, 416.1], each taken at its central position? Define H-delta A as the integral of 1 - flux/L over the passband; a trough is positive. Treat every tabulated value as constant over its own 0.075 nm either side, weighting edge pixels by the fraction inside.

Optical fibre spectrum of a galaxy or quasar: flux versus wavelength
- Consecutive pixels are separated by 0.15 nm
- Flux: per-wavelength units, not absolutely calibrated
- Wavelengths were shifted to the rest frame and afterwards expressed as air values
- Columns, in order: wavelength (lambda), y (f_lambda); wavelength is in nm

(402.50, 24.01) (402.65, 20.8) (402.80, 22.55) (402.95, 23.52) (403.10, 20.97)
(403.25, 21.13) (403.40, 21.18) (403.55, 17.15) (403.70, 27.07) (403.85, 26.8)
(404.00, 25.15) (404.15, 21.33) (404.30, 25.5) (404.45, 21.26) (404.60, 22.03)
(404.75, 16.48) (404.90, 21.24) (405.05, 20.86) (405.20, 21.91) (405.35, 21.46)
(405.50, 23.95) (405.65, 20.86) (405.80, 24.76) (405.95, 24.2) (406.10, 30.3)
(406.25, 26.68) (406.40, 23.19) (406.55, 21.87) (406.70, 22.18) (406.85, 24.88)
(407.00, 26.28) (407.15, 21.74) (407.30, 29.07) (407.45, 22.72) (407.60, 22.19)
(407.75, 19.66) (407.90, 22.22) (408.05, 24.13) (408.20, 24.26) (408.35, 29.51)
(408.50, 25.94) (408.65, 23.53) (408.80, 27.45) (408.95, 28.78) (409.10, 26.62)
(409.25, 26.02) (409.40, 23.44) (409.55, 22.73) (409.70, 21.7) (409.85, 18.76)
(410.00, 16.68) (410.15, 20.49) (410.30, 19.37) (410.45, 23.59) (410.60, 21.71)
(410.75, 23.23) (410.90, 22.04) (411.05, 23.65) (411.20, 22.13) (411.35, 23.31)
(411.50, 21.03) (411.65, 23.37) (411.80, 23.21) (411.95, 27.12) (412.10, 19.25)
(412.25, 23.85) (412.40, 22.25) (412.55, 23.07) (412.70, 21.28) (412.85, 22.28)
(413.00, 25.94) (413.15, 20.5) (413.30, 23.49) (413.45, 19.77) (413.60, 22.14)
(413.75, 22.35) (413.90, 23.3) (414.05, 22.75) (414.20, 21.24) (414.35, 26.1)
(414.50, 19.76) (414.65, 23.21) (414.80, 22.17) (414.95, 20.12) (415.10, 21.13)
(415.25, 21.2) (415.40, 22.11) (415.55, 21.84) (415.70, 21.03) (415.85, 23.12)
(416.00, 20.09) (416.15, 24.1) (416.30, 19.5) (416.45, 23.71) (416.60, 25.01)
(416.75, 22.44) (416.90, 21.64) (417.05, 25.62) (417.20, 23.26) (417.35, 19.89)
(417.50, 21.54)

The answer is -0.10 nm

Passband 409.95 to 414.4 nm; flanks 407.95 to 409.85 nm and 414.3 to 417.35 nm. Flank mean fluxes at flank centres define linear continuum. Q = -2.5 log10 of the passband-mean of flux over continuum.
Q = 0.06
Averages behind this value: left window 25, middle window 22.4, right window 22.3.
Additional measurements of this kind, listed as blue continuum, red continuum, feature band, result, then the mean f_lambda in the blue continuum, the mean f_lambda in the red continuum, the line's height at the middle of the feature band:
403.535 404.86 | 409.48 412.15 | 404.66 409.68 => -0.075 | 22.7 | 21.9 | 22.4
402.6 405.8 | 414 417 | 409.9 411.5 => 0.029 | 22.1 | 22.1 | 22.1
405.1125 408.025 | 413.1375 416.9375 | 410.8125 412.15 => -0.005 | 23.7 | 22.1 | 22.8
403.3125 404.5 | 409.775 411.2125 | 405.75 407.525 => -0.114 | 23.2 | 21.1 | 22.3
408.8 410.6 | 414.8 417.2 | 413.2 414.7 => 0.001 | 22.7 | 22.2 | 22.4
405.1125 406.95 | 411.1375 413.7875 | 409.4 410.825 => 0.098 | 23.9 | 22.6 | 23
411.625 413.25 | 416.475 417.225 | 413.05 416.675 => 0.058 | 22.9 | 23.6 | 23.3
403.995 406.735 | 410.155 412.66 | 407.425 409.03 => -0.089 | 22.9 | 22.6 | 22.7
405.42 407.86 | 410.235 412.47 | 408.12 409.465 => -0.123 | 24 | 22.6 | 23.4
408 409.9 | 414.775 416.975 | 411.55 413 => 0.024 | 24.9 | 21.9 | 23.5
